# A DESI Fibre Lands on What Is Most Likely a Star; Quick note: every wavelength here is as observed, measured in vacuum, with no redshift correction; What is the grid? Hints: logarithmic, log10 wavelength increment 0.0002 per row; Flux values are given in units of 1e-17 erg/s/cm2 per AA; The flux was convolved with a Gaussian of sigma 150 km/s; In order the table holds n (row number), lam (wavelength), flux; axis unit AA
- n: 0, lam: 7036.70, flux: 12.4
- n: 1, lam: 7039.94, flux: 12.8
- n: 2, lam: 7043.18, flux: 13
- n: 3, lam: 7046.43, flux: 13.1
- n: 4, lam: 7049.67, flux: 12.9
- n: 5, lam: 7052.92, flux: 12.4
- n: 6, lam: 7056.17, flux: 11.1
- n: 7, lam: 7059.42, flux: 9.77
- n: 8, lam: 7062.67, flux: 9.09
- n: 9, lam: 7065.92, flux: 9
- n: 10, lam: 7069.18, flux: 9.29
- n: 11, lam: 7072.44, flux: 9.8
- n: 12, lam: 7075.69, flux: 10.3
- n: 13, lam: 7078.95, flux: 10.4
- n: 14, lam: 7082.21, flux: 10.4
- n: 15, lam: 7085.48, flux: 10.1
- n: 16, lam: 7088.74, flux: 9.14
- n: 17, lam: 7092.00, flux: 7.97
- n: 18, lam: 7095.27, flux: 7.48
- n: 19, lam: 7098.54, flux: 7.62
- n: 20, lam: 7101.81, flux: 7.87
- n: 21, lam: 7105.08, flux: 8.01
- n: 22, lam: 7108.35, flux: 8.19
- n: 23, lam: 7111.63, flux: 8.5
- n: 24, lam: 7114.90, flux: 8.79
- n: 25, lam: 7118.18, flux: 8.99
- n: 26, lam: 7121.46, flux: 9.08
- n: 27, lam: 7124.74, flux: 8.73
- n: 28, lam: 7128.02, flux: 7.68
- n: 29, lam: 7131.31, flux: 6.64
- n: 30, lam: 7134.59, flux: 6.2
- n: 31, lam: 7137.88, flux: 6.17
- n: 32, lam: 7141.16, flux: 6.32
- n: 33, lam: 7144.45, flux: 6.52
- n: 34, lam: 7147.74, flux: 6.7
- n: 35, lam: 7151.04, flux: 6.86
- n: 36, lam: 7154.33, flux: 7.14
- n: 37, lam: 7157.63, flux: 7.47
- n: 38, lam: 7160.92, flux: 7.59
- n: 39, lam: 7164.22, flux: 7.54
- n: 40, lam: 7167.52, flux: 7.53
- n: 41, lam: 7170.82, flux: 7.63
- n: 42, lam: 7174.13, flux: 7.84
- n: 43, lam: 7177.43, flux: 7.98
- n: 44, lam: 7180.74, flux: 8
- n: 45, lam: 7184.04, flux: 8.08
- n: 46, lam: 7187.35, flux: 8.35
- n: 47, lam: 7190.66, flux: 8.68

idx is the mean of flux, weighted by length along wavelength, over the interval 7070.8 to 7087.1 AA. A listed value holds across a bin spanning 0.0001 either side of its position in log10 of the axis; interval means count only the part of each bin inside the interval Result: 10.2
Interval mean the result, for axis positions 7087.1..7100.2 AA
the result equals 8.06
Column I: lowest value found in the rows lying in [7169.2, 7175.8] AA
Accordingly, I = 7.63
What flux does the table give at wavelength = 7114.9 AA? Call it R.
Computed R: 8.79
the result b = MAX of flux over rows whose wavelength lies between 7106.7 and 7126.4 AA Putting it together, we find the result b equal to 9.08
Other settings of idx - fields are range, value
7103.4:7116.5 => 8.37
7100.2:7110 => 8.02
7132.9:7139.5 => 6.19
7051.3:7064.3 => 10.6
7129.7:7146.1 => 6.37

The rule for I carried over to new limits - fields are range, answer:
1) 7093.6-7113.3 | 7.48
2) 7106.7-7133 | 6.64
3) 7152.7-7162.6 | 7.14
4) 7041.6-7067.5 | 9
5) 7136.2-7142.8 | 6.17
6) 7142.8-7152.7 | 6.52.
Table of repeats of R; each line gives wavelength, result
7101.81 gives 7.87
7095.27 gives 7.48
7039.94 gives 12.8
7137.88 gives 6.17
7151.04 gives 6.86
